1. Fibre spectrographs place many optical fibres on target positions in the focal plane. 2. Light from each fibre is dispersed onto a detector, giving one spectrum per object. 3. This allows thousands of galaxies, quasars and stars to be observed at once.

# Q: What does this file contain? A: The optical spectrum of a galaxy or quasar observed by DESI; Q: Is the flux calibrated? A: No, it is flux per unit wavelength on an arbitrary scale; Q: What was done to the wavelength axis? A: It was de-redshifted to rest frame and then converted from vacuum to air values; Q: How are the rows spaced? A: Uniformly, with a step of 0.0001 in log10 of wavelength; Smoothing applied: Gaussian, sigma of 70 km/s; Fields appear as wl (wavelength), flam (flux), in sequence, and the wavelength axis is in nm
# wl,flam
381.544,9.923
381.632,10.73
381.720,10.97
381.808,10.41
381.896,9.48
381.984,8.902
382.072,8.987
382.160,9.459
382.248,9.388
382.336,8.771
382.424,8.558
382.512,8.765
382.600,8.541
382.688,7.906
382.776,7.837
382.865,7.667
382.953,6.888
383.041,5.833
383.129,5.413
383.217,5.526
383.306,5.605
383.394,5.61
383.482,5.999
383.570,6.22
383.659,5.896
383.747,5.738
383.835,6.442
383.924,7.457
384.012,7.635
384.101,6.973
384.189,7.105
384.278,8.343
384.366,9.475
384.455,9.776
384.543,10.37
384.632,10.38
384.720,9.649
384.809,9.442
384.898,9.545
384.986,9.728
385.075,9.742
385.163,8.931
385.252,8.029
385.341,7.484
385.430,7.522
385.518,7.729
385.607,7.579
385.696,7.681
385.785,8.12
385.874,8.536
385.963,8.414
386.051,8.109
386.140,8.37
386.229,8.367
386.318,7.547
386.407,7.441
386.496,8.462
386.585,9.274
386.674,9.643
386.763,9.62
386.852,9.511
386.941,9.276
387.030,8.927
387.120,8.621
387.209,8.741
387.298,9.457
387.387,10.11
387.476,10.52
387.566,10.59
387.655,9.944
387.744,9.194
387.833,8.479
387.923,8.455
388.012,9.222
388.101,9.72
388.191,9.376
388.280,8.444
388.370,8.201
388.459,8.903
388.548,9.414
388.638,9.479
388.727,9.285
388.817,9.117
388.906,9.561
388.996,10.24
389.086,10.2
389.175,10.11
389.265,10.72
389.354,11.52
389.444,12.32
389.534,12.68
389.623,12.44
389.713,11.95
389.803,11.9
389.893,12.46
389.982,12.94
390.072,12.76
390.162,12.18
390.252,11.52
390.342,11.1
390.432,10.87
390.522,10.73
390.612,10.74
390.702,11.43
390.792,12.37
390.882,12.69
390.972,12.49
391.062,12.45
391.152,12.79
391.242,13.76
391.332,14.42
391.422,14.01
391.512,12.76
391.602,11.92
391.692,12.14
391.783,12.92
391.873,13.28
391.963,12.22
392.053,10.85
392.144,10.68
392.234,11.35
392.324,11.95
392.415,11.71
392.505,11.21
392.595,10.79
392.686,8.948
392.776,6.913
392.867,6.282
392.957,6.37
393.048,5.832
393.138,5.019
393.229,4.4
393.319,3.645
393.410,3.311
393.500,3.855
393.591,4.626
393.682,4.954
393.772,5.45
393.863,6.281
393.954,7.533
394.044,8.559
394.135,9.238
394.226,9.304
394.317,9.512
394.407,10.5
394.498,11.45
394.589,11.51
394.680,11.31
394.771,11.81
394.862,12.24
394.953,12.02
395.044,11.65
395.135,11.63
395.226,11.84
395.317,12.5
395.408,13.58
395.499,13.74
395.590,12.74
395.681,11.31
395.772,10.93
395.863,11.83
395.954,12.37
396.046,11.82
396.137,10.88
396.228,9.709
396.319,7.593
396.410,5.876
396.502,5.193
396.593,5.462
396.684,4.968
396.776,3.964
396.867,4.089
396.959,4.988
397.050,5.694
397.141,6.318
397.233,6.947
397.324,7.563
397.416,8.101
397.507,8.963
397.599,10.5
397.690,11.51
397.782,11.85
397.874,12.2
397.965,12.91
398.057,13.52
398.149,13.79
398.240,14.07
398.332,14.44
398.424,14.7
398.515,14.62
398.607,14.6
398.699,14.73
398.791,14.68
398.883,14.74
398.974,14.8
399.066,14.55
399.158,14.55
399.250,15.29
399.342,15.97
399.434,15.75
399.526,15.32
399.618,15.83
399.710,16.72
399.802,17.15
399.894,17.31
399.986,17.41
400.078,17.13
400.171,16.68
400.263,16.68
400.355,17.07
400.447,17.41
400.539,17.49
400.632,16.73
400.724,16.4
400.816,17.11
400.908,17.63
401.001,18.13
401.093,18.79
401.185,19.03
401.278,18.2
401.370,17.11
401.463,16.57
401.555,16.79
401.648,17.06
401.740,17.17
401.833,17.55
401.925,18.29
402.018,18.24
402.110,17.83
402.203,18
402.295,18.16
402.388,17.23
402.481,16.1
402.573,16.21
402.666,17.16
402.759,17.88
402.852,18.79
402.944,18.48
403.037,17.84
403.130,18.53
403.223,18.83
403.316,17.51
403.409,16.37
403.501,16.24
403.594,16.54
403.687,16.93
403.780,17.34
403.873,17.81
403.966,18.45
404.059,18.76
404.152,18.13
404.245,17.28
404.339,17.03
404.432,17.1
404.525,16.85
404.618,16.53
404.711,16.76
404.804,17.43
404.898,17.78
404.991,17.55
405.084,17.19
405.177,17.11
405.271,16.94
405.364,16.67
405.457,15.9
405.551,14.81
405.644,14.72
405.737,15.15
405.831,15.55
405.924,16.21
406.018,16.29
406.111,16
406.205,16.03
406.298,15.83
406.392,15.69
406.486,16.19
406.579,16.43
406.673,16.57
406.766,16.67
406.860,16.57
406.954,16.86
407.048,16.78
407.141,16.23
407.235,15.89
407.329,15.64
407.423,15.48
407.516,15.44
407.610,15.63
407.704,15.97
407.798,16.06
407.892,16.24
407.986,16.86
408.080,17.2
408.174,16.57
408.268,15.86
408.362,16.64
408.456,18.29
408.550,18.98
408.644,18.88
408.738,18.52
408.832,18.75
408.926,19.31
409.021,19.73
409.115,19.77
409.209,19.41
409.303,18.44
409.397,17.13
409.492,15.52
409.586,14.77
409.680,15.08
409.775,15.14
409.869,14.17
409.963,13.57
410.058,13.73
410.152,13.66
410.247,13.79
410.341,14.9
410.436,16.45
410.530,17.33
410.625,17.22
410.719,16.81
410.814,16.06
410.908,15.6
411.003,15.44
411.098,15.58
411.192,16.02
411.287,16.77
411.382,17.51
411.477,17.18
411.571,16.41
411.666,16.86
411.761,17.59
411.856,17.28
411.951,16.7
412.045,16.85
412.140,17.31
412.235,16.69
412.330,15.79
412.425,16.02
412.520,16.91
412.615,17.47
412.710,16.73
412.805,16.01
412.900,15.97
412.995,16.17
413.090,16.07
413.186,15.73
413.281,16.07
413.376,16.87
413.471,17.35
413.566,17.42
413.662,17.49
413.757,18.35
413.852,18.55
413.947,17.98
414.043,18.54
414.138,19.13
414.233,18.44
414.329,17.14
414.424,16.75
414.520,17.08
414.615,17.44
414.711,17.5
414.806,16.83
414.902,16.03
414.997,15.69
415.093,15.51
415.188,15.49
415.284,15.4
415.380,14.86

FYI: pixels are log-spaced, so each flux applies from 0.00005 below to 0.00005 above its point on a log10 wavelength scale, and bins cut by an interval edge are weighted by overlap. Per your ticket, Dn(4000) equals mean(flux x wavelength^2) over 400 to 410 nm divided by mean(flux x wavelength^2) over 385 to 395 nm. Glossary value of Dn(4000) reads 1.89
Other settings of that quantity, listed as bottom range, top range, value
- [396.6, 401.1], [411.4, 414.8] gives 1.36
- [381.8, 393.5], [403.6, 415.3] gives 1.99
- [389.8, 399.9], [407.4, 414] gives 1.66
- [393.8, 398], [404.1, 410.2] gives 1.83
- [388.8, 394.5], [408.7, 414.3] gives 1.82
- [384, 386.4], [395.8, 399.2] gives 1.31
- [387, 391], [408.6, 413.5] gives 1.76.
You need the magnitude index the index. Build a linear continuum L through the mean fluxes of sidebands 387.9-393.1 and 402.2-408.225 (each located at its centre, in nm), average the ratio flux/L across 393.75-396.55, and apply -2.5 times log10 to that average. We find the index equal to 0.22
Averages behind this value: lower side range 10.9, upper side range 16.8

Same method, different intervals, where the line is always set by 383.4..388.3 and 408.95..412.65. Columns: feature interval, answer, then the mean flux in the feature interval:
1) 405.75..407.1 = -0.08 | 16.2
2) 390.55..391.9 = -0.23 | 12.6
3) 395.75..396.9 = 0.42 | 8.04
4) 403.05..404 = -0.23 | 17.5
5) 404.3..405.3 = -0.18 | 17.1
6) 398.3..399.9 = -0.20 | 15.3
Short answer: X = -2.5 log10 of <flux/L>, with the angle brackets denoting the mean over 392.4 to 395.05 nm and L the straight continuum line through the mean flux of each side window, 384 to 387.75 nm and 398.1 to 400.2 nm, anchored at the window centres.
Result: 0.49 mag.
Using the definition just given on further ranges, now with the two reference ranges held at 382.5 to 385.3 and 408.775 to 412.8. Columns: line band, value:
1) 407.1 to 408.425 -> -0.04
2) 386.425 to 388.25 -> -0.05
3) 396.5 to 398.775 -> 0.23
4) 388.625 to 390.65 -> -0.16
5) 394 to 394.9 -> 0.07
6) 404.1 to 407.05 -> -0.12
